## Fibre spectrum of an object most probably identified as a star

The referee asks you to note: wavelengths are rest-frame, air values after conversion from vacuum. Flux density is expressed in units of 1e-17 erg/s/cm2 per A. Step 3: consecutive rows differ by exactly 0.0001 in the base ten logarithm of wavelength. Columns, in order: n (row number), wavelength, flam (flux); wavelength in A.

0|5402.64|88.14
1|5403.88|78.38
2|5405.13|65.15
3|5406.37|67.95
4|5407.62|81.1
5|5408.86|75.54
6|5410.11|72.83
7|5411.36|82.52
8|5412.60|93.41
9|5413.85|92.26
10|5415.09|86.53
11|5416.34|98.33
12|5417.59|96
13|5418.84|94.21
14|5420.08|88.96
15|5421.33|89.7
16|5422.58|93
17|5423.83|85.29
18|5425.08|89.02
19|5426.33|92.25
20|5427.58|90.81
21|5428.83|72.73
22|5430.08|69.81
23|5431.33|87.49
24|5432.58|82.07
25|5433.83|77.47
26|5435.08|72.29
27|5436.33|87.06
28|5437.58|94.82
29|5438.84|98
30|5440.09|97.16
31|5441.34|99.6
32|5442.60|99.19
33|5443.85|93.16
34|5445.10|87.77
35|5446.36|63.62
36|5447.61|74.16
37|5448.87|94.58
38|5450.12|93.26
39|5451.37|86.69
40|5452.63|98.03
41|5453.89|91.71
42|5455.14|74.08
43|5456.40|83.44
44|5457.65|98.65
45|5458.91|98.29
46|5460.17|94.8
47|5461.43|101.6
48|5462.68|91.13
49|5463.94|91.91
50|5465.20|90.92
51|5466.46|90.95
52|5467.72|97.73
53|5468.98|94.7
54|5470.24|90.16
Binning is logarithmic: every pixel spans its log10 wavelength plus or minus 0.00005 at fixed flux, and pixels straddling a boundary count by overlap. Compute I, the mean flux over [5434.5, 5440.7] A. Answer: 90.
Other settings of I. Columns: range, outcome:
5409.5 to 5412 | 77.9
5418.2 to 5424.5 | 90.2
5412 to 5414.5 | 92.9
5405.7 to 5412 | 76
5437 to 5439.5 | 96.2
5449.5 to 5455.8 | 88.7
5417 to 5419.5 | 95.2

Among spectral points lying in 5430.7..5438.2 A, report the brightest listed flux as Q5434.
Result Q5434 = 94.82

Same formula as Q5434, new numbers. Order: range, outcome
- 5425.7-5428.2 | 92.25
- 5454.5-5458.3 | 98.65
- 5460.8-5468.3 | 101.6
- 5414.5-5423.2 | 98.33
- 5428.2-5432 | 87.49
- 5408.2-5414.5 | 93.41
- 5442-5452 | 99.19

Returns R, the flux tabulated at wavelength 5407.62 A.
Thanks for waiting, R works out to 81.1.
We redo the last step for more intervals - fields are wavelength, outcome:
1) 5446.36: 63.62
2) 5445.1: 87.77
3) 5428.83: 72.73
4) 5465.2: 90.92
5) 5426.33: 92.25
